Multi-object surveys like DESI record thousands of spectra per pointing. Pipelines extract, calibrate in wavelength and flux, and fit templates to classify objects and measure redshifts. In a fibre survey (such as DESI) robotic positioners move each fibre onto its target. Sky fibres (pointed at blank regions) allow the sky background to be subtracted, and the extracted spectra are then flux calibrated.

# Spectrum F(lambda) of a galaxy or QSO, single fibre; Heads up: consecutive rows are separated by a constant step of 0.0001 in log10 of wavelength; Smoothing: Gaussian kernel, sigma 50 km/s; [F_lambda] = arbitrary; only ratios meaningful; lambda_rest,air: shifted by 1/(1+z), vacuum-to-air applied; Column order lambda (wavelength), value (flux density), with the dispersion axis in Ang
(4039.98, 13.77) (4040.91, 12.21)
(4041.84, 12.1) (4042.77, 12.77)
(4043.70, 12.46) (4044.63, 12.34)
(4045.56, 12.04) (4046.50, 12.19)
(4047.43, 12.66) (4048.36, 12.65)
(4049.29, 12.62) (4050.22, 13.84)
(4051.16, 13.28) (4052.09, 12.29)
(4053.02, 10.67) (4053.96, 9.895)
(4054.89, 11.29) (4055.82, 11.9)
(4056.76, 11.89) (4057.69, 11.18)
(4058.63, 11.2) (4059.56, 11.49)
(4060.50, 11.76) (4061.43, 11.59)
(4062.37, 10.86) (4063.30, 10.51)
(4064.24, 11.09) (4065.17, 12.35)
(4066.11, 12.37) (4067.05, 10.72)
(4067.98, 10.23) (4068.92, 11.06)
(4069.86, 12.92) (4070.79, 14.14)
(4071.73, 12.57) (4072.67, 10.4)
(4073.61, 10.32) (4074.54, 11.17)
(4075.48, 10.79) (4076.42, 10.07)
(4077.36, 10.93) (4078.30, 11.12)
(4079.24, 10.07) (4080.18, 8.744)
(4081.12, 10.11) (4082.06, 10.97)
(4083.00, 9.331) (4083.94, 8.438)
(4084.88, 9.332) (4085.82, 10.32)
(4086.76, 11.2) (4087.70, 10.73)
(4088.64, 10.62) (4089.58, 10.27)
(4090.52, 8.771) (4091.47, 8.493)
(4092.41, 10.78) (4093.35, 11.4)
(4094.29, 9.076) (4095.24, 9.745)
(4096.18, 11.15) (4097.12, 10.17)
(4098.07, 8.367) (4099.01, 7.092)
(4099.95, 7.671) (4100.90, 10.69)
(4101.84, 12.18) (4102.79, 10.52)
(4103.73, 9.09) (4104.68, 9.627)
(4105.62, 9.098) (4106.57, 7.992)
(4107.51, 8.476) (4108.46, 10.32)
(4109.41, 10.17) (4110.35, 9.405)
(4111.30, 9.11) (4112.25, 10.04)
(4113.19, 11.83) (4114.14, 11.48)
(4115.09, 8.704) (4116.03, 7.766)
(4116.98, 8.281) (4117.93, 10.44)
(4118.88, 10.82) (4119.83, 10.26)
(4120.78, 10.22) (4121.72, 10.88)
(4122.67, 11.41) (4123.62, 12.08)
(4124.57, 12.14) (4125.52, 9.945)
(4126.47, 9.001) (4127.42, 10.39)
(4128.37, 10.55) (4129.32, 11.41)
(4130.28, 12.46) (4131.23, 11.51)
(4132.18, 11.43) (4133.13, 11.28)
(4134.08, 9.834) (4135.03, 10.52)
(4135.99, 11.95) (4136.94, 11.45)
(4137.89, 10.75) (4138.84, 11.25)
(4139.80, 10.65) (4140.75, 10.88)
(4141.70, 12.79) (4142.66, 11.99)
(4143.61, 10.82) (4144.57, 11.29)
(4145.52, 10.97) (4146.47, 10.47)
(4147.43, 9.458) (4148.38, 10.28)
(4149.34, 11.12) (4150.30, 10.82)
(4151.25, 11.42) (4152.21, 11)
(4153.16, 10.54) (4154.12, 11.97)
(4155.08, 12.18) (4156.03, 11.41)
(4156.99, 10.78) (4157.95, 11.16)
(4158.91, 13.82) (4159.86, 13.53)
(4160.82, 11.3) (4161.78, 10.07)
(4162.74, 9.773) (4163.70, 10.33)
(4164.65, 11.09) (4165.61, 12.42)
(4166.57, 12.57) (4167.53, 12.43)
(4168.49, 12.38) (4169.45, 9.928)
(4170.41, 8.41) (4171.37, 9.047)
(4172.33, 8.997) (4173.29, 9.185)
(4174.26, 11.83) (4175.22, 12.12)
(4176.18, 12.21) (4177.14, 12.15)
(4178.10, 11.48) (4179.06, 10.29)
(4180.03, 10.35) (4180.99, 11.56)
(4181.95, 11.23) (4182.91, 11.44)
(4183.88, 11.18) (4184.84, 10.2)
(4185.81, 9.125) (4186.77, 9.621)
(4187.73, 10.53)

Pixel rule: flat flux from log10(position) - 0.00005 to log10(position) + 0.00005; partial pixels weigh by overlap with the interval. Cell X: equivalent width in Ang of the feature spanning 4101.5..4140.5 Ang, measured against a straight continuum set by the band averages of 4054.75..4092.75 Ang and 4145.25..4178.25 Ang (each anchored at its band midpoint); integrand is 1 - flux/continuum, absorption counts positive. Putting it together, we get 2.0 Ang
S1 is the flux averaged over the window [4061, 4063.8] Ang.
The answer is 11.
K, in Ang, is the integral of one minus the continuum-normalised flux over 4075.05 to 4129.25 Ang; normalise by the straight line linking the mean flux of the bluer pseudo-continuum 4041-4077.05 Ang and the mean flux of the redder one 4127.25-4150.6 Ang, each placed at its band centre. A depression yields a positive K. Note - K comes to 6.6 Ang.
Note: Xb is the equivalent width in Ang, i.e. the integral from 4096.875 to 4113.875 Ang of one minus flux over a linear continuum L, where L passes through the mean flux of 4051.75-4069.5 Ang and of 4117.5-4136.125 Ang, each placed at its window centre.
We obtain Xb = 2.26 Ang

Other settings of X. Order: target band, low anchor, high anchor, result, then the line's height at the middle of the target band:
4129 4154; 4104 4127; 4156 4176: -1.3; 10.5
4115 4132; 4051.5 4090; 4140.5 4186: 0.8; 11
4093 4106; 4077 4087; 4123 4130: 0.8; 10.3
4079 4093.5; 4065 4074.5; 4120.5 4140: 2.0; 11.5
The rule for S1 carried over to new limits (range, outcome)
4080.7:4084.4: 9.71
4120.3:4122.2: 10.6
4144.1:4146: 11.2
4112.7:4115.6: 10.7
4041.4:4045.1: 12.4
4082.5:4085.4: 9.08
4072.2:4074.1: 10.4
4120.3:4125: 11.4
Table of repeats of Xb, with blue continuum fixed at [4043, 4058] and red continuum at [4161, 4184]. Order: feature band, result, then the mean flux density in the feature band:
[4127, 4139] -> 0.2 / 11.1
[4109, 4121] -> 1.7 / 9.88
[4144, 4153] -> 0.3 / 10.8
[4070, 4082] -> 0.9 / 10.9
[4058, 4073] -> 0.5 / 11.6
